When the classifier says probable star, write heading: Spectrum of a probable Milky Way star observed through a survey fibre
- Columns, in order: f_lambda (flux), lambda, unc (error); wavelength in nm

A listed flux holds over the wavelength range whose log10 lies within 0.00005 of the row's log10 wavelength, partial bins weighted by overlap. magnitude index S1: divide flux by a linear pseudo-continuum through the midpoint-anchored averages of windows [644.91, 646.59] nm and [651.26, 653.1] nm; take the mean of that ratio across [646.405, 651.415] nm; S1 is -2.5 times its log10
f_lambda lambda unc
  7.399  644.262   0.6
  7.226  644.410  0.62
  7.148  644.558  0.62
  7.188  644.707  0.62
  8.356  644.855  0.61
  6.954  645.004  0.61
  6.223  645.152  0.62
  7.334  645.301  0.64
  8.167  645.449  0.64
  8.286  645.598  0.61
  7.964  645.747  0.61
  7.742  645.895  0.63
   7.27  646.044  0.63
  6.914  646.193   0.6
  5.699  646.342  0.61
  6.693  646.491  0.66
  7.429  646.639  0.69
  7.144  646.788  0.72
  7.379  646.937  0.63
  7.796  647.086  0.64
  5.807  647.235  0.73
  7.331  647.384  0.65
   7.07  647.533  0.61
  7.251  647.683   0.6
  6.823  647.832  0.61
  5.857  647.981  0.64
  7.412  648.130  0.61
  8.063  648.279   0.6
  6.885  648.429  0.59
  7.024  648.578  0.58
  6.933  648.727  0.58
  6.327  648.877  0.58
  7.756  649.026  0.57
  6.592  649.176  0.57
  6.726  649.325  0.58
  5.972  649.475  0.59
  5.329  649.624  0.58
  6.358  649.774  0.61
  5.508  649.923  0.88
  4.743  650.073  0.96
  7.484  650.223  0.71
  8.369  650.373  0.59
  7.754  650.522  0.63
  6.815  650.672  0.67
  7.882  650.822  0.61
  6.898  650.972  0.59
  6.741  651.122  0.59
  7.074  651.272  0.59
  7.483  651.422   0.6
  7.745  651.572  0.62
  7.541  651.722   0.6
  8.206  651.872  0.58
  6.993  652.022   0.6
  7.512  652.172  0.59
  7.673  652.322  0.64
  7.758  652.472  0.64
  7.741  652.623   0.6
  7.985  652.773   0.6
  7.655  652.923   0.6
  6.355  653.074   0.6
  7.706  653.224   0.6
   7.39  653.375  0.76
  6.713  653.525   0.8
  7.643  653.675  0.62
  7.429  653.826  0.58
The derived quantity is 0.08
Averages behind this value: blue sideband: 7.22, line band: 6.89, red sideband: 7.56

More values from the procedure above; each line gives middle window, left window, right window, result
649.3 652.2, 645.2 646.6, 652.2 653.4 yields 0.079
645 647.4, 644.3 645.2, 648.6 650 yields -0.034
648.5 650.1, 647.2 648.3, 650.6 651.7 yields 0.118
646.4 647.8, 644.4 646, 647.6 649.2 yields 0.021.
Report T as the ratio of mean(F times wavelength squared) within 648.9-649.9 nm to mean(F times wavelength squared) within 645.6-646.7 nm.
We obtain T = 0.9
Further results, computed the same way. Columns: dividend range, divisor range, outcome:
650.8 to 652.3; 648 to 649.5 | 1.07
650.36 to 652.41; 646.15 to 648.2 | 1.09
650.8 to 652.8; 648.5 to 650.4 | 1.16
